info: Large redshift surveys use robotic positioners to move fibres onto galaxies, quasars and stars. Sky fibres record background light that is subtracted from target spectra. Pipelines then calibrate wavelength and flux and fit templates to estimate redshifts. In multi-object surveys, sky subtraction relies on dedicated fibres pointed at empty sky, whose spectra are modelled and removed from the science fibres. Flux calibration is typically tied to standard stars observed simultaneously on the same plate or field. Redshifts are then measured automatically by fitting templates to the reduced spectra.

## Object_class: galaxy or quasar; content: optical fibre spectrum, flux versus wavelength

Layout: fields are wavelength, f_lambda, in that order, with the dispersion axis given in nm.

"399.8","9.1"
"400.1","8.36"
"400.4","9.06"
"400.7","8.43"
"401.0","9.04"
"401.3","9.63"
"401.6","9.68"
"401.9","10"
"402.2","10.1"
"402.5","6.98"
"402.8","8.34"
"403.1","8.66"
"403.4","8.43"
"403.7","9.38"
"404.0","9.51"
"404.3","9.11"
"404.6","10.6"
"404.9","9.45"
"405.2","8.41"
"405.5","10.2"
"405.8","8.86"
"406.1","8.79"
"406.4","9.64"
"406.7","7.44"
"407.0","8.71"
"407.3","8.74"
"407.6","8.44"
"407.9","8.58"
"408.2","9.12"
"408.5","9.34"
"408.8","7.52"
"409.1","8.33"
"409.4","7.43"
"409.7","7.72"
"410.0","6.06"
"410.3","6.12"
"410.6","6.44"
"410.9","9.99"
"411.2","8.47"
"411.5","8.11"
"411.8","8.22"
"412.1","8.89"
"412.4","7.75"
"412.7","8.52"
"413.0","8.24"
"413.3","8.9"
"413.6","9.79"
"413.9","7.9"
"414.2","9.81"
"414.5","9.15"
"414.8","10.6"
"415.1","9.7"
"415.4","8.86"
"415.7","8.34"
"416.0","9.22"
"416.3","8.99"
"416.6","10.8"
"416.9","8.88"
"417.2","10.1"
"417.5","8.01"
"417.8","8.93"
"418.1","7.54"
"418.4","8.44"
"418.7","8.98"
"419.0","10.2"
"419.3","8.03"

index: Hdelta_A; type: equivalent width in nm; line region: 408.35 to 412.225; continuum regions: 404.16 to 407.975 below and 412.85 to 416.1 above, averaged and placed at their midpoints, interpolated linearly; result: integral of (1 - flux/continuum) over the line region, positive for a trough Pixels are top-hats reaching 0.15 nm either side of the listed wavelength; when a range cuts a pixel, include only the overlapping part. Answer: 0.51 nm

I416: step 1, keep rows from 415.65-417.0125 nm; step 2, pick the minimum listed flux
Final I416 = 8.34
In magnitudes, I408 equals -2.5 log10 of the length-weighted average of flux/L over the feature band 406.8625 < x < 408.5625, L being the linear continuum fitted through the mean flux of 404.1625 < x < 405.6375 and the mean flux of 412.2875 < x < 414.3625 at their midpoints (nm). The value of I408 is 0.06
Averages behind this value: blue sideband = 9.55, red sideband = 8.72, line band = 8.8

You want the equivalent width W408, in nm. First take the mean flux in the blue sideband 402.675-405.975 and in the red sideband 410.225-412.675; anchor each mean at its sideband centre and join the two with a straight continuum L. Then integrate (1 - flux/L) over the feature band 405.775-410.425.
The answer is 0.24 nm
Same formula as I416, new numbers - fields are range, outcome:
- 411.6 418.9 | 7.54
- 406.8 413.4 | 6.06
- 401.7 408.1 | 6.98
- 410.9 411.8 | 8.11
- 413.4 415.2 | 7.9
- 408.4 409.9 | 7.43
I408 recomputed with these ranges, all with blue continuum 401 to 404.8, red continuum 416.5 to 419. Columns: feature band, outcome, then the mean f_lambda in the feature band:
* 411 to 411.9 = 0.09 mag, 8.36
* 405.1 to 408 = 0.04 mag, 8.79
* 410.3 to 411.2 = 0.15 mag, 7.91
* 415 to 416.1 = 0.00 mag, 8.99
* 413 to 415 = -0.03 mag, 9.28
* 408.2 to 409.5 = 0.10 mag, 8.29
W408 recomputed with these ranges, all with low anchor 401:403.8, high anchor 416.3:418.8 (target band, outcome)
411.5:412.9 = 0.104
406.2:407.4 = 0.049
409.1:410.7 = 0.370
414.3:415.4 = -0.088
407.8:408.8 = 0.020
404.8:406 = -0.026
